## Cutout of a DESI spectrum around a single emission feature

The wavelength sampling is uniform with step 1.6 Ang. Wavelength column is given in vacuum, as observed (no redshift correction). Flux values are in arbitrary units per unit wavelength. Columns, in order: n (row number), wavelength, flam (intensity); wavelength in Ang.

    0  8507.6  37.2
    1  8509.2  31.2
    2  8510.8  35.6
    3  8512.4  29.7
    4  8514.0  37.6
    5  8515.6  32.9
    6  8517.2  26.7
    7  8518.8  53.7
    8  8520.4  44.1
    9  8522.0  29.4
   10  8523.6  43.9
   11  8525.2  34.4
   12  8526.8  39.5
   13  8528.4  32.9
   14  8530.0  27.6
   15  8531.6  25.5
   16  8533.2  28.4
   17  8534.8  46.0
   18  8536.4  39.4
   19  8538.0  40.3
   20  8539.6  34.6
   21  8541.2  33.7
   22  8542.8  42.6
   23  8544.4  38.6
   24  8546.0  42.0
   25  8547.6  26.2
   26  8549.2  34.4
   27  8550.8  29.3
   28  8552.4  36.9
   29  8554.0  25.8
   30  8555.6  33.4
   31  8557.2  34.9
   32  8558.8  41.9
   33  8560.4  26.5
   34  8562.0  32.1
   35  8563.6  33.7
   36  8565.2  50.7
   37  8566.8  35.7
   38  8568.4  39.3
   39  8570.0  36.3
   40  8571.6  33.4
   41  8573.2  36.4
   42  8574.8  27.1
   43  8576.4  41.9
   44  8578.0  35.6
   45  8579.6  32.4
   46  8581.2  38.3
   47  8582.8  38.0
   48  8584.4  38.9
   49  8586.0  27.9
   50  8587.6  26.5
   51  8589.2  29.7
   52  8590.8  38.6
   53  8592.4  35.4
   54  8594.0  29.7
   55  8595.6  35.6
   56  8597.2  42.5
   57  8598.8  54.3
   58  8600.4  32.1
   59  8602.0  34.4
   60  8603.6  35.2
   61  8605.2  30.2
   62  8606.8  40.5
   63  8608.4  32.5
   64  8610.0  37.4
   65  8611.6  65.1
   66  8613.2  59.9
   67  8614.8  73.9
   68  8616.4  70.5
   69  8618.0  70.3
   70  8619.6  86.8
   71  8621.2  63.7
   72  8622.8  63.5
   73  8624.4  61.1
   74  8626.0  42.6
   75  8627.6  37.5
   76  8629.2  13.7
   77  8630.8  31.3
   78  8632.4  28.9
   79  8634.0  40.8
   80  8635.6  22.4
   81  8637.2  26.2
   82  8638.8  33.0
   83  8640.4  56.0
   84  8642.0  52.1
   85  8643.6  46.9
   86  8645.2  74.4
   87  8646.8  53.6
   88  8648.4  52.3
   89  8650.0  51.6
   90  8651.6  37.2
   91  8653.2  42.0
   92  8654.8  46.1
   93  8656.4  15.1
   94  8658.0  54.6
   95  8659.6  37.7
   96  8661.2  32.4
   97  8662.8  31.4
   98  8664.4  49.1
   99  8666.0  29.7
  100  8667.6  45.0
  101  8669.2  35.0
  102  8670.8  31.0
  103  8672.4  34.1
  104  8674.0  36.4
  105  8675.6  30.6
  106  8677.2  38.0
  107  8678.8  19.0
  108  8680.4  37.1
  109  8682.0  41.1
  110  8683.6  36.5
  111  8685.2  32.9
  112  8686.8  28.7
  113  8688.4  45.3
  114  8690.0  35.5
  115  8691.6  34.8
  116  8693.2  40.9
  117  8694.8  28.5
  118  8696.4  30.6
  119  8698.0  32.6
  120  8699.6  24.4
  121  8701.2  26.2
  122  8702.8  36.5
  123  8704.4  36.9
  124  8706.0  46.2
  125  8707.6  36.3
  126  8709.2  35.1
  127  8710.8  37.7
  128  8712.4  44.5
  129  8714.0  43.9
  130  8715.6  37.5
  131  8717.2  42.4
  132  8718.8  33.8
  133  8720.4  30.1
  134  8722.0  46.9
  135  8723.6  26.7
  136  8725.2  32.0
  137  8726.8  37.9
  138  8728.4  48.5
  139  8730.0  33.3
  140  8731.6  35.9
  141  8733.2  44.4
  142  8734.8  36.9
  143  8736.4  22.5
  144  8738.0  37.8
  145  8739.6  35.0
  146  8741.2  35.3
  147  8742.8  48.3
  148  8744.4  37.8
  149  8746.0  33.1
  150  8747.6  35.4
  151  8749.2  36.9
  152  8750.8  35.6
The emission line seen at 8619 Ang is H-alpha 6563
